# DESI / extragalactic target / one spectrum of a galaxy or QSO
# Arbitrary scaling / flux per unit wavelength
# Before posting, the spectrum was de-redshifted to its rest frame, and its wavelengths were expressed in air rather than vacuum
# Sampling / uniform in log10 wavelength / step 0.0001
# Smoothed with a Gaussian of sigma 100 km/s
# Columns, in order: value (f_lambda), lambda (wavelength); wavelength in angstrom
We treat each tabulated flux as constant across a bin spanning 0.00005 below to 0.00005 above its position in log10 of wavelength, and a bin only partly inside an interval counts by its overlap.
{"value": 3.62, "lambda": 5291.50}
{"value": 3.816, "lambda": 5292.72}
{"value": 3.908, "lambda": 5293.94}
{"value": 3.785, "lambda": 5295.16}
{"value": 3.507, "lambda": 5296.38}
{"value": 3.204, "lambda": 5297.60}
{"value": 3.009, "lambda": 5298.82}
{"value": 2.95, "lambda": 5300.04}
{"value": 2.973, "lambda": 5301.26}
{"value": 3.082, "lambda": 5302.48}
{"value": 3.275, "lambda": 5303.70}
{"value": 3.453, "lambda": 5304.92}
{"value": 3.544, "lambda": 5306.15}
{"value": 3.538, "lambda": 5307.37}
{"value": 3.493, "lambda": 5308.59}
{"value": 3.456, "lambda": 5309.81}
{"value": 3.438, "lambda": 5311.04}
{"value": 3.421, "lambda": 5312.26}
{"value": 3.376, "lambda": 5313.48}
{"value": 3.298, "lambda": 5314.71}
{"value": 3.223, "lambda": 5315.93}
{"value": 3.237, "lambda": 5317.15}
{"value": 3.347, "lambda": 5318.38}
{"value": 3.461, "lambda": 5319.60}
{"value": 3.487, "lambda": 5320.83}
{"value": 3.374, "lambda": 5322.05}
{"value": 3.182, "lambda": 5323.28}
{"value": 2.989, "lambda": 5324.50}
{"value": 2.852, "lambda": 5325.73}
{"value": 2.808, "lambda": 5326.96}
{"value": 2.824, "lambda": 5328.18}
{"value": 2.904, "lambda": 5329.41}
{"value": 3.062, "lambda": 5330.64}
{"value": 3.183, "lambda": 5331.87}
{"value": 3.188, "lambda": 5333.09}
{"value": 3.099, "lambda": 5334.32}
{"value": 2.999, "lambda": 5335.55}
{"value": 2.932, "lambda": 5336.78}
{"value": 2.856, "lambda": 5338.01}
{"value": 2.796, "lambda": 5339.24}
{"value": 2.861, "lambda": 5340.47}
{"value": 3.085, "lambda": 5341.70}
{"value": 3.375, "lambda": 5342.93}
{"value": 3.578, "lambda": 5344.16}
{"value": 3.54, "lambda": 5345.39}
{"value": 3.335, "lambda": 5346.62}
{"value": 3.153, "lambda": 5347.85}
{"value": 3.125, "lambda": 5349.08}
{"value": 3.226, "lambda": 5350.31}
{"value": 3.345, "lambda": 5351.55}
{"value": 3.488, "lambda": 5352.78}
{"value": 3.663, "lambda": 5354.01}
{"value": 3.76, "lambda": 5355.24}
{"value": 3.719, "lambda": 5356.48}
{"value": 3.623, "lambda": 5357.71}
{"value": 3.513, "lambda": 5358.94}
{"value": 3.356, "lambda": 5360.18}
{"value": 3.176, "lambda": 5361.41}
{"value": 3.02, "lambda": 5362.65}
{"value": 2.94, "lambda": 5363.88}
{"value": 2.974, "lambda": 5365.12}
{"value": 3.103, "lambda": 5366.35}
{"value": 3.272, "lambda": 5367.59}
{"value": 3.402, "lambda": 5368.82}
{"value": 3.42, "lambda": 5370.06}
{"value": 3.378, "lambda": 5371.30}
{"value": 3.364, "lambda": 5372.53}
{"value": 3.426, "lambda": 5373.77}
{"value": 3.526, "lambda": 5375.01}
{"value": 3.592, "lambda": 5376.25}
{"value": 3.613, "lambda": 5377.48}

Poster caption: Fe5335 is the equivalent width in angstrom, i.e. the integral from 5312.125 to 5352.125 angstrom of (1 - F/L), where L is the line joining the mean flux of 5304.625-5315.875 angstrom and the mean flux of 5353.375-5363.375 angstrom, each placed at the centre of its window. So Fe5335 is 3.33 angstrom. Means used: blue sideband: 3.43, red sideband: 3.47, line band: 3.16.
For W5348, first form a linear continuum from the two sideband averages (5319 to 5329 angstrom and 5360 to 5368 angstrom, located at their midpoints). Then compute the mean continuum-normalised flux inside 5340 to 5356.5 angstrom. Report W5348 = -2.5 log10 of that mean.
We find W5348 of -0.09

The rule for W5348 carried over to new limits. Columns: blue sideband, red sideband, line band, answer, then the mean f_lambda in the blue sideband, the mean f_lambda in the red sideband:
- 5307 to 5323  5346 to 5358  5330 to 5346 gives 0.10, 3.39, 3.44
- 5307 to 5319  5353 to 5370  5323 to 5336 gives 0.13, 3.38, 3.35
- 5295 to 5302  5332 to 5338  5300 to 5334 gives -0.04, 3.2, 3.05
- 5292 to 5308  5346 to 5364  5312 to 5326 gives 0.03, 3.39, 3.38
